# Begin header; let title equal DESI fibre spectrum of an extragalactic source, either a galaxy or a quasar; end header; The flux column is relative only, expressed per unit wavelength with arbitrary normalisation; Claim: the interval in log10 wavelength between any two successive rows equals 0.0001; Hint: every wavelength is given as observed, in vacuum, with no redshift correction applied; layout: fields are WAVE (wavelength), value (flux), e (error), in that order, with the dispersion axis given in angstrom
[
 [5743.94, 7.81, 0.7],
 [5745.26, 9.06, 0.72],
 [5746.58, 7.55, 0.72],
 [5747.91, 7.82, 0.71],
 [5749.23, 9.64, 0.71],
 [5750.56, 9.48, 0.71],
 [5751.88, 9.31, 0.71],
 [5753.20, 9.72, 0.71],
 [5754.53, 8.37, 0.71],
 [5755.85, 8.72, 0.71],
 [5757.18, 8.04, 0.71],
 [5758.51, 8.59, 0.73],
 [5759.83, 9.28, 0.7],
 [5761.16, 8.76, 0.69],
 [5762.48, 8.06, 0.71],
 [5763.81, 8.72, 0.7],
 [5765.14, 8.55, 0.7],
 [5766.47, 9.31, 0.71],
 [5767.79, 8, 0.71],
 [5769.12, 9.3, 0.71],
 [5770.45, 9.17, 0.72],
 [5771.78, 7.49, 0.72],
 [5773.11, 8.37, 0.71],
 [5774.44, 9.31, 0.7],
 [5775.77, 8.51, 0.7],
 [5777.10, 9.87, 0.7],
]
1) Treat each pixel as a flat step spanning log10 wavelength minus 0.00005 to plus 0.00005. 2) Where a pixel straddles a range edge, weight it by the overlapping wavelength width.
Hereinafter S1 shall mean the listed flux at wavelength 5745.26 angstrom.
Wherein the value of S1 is 9.06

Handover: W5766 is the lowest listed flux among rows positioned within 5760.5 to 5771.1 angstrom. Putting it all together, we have 8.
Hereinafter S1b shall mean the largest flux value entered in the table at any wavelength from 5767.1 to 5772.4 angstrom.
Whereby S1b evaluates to 9.3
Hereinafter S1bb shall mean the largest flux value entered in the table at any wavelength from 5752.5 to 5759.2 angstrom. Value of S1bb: 9.72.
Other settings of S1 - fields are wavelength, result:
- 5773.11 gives 8.37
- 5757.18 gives 8.04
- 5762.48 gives 8.06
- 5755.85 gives 8.72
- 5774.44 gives 9.31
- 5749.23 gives 9.64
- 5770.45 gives 9.17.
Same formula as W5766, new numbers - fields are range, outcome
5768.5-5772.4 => 7.49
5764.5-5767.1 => 8.55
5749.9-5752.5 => 9.31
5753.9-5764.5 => 8.04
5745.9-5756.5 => 7.55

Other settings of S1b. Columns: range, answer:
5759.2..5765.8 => 9.28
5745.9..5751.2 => 9.64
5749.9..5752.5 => 9.48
